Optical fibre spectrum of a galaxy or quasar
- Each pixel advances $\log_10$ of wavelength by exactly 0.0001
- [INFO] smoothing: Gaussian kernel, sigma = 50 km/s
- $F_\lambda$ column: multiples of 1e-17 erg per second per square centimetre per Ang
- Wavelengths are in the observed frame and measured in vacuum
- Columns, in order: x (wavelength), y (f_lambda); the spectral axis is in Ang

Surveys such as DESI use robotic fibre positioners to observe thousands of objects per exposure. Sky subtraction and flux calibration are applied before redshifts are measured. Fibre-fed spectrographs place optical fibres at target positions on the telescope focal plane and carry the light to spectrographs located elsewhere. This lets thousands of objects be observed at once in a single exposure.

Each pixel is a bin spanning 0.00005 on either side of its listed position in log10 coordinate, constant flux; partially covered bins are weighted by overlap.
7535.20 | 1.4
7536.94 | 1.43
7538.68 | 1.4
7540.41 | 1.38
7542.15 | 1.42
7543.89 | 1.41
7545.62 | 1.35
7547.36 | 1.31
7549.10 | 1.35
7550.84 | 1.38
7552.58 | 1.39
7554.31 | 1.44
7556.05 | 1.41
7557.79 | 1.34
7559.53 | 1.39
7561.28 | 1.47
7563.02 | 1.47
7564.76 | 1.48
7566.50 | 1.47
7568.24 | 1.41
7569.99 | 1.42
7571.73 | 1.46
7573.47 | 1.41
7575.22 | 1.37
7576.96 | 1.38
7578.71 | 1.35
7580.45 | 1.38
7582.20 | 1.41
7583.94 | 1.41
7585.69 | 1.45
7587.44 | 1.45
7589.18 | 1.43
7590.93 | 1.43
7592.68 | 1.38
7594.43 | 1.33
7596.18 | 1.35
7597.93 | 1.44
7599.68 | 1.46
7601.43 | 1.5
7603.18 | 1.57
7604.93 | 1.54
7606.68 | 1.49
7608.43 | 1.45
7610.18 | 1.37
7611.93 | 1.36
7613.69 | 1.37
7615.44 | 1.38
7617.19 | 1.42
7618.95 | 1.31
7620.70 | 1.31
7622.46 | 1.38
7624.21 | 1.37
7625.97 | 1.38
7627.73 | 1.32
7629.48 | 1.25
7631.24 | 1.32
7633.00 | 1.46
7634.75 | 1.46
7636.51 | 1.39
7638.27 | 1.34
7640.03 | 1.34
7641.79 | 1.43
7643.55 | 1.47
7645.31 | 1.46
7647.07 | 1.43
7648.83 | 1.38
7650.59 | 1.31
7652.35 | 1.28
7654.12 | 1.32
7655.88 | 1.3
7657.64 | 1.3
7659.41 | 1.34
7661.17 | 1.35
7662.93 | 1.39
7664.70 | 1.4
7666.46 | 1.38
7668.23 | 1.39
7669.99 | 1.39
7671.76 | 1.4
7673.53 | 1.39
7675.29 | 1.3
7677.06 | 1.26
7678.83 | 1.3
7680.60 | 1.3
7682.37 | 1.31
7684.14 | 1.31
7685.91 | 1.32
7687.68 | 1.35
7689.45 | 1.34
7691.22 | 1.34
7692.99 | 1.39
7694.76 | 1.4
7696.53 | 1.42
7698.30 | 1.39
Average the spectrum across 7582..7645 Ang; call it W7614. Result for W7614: 1.4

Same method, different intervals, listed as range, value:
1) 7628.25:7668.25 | 1.37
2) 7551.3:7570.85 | 1.43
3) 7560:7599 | 1.42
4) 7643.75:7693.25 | 1.35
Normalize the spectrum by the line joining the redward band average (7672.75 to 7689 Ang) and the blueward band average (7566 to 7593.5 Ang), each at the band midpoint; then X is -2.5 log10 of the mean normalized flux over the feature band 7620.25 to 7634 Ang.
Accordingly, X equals 0.01 mag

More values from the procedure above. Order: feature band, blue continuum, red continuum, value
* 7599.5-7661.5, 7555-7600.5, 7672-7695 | -0.010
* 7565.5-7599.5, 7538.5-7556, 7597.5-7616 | 0.011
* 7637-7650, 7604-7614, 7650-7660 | -0.052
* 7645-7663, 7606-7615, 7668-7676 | 0.030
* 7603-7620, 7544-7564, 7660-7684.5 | -0.038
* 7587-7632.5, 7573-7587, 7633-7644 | 0.002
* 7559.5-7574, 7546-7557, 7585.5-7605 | -0.035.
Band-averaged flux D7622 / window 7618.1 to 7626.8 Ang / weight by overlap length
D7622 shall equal 1.35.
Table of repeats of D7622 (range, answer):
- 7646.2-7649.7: 1.41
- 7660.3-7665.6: 1.38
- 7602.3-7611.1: 1.48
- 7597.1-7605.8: 1.5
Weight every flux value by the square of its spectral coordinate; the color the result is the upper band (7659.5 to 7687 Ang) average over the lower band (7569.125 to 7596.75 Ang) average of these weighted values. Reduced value 0.98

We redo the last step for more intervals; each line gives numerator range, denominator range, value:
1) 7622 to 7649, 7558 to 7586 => 0.99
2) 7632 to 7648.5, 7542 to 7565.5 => 1.04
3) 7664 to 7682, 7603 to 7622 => 0.97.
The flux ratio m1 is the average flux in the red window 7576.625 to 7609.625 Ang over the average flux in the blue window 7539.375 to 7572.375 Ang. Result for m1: 1.02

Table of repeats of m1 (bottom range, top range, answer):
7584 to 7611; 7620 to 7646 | 0.96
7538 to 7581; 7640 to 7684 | 0.97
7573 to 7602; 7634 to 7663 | 0.97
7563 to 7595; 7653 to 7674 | 0.96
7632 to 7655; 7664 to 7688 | 0.97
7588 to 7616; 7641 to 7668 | 0.96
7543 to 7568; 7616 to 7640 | 0.97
